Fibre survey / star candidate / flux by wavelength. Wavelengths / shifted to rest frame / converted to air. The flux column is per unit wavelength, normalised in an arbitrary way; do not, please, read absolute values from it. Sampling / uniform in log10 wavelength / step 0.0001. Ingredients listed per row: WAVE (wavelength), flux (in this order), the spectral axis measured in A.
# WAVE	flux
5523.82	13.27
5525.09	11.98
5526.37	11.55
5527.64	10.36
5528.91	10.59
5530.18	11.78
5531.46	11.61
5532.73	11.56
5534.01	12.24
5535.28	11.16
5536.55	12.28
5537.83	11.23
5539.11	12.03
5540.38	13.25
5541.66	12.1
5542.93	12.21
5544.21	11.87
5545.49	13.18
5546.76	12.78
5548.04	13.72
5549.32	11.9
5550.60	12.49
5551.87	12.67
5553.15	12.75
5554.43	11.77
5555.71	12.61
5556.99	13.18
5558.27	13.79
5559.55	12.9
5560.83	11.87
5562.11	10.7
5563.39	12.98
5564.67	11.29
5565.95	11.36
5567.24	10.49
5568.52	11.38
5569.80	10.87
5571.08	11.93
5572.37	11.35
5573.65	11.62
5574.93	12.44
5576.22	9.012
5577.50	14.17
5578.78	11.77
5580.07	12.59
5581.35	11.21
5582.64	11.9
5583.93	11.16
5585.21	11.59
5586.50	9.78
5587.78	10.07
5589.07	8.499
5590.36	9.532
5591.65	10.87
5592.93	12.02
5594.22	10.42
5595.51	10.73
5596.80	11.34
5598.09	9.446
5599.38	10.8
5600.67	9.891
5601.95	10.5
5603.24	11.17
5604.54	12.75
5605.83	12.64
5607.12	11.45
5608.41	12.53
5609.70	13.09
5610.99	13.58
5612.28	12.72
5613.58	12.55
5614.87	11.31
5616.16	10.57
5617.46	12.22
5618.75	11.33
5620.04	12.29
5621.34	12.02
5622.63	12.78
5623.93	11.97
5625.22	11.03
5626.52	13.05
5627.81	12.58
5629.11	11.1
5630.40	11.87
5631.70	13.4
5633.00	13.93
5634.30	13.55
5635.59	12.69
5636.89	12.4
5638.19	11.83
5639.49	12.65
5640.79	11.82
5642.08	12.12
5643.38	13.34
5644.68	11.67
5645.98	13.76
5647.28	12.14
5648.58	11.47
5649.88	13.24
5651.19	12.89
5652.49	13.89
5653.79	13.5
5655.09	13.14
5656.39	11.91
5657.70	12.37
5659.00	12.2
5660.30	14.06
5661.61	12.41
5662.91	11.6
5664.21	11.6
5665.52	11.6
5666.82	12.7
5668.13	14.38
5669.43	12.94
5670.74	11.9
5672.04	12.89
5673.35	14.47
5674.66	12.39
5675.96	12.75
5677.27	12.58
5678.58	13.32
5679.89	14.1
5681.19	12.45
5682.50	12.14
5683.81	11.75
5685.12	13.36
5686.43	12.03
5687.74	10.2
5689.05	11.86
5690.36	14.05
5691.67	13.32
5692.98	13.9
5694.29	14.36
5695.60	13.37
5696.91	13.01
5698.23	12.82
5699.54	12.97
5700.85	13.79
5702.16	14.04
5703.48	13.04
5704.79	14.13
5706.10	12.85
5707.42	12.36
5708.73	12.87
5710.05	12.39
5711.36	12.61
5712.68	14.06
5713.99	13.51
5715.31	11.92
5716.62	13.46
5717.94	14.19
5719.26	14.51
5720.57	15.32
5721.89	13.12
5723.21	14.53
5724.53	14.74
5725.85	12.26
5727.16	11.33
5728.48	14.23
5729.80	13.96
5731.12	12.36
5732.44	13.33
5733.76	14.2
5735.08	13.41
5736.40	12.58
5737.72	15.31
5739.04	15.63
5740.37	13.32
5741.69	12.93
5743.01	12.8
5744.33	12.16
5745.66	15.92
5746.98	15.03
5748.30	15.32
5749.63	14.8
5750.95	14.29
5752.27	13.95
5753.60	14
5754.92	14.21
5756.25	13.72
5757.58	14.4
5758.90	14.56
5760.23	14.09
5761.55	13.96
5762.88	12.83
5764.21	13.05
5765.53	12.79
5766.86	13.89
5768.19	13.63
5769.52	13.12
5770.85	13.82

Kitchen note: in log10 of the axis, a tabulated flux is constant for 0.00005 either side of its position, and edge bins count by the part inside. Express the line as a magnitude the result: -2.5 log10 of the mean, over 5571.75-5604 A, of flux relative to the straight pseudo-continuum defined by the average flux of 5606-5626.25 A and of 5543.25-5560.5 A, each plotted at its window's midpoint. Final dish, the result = 0.13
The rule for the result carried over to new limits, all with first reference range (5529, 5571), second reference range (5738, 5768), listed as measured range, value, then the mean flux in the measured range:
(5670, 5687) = 0.043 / 12.8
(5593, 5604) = 0.181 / 10.6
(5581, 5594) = 0.171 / 10.6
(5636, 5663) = 0.035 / 12.6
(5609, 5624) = 0.044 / 12.2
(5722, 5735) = 0.027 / 13.4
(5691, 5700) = 0.005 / 13.4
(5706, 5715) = 0.057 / 12.9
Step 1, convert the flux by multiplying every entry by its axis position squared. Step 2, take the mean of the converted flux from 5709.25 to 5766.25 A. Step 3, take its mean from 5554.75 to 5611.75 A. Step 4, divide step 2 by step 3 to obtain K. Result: 1.3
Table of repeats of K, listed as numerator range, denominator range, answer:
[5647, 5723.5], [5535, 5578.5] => 1.12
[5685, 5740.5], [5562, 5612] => 1.23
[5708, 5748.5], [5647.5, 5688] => 1.10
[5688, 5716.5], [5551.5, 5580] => 1.16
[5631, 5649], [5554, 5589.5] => 1.12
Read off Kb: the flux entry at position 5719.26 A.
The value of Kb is 14.51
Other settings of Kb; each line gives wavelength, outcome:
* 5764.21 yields 13.05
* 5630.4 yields 11.87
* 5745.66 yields 15.92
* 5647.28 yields 12.14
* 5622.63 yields 12.78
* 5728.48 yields 14.23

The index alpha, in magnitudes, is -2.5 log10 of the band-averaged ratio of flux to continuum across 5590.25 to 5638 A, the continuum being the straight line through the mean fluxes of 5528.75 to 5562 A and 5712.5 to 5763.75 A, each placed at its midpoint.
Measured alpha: 0.086 mag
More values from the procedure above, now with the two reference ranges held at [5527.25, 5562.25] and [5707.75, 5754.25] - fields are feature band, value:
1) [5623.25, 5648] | 0.040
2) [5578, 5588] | 0.105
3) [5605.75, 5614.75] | 0.013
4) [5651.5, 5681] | 0.028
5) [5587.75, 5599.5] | 0.212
